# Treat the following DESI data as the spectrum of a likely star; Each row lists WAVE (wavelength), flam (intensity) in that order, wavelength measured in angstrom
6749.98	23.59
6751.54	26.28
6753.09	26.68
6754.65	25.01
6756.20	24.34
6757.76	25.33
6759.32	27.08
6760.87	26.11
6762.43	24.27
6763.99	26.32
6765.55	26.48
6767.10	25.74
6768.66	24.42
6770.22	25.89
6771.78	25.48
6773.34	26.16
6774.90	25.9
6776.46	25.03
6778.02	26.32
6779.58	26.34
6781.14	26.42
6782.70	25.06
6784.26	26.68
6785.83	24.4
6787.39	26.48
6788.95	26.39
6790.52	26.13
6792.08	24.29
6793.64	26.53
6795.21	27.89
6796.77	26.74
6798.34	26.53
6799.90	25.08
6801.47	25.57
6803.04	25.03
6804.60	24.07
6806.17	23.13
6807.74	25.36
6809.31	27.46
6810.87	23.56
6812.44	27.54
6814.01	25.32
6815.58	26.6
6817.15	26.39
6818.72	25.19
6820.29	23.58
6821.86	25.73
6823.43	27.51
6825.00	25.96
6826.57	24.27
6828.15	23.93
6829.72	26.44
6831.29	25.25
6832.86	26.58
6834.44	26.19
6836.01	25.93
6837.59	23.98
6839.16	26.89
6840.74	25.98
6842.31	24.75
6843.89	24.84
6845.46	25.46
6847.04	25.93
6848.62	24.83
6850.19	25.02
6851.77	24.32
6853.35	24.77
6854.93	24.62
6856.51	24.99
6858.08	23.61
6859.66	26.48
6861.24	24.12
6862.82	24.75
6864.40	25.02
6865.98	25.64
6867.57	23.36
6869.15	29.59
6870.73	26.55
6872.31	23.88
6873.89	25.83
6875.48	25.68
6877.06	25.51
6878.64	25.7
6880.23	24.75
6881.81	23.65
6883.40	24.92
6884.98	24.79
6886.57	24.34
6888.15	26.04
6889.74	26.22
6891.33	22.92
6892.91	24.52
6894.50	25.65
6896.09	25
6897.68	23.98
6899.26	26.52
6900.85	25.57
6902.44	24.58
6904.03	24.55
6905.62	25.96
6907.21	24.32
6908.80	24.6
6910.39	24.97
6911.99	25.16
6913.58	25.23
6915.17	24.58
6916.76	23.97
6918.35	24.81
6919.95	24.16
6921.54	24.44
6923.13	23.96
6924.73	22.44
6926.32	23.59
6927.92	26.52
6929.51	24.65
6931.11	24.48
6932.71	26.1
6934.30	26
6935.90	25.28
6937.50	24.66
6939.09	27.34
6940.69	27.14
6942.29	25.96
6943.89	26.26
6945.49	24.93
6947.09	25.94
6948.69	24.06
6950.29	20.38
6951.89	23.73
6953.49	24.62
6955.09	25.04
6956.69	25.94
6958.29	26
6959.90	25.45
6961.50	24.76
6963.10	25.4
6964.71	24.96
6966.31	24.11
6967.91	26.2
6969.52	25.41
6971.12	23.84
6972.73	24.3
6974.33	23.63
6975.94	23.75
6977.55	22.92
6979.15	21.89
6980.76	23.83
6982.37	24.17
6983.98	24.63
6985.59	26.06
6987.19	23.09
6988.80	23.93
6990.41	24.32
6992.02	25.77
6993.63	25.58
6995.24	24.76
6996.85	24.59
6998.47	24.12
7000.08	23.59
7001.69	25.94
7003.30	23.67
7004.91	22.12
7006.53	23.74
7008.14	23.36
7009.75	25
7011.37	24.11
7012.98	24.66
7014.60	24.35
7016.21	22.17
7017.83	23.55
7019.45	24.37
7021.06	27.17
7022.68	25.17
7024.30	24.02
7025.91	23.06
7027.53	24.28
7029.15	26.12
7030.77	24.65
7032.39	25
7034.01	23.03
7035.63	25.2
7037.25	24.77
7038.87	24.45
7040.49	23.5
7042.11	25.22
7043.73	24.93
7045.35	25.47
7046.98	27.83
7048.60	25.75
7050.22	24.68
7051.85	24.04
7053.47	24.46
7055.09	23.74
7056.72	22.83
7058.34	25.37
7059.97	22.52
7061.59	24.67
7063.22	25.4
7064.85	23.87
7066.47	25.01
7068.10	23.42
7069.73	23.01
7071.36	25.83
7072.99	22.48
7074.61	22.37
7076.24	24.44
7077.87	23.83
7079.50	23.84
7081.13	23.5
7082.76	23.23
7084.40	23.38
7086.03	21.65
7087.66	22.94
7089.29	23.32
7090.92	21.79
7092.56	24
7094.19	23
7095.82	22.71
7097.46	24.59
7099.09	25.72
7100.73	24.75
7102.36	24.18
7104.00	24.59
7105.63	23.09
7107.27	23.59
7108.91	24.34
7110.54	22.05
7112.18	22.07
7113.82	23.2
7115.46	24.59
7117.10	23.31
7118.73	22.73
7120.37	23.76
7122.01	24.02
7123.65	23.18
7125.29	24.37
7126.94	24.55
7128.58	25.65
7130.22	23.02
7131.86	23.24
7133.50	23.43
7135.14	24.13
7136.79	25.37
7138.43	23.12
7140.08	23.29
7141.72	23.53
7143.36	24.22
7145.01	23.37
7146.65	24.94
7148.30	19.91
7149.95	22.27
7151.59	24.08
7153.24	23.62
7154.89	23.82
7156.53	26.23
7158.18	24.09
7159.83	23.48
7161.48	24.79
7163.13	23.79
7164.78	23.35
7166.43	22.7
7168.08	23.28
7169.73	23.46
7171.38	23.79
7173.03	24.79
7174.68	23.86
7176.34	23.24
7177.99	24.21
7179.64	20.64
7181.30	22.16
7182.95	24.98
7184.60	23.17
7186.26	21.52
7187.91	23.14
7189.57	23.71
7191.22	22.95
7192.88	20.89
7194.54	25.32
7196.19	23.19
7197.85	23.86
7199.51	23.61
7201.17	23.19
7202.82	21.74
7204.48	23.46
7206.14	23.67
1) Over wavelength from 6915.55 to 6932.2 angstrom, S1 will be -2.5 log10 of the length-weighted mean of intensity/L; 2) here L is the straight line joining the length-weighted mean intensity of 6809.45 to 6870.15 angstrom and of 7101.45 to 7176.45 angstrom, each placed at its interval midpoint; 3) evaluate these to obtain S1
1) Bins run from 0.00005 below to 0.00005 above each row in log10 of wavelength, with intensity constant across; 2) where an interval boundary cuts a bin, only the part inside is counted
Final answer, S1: 0.026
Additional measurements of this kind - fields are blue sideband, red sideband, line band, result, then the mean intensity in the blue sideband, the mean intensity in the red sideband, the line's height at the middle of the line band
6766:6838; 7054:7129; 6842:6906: 0.00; 25.7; 23.7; 25.2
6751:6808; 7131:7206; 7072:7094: 0.04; 25.7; 23.4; 23.9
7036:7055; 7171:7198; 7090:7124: 0.03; 25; 23.2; 24.2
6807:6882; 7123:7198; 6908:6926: 0.03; 25.4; 23.6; 25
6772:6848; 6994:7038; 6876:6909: 0.01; 25.7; 24.3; 25.1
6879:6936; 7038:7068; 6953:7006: 0.01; 24.8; 24.6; 24.7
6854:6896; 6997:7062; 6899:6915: 0.00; 25.1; 24.4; 25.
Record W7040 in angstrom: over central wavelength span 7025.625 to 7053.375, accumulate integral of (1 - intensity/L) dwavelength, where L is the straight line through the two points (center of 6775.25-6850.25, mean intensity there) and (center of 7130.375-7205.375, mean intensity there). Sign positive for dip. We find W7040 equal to -0.70 angstrom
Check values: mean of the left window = 25.6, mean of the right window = 23.4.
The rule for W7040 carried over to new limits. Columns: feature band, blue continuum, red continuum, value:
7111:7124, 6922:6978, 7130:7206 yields 0.2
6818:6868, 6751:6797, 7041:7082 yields 0.6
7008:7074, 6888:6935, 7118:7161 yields -0.6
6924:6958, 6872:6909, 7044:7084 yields -0.3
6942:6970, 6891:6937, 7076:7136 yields -0.5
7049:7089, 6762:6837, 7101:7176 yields 0.5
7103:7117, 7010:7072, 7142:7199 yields 0.3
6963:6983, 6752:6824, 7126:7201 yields 0.4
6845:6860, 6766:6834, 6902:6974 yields 0.3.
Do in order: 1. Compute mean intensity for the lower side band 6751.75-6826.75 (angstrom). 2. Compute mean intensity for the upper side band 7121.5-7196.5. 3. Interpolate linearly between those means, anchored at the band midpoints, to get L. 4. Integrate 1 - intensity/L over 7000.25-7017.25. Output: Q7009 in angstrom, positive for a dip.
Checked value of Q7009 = 0.4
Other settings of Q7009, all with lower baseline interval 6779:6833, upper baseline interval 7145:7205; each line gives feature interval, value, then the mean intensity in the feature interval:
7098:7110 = -0.2 angstrom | 24.3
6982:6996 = -0.1 angstrom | 24.7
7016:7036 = -0.2 angstrom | 24.5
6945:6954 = 0.3 angstrom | 23.9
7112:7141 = -0.1 angstrom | 23.8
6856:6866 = 0.2 angstrom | 24.9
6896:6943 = -0.1 angstrom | 25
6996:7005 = 0.1 angstrom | 24.2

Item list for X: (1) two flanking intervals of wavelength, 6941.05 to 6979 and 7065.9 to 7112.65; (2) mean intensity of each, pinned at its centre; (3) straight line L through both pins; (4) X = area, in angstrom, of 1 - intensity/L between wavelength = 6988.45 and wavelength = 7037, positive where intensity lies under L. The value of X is -0.4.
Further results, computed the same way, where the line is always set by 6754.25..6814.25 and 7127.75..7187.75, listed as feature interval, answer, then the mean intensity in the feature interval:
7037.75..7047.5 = -0.37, 25.1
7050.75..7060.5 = 0.11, 23.9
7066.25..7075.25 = 0.16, 23.6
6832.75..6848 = -0.14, 25.6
